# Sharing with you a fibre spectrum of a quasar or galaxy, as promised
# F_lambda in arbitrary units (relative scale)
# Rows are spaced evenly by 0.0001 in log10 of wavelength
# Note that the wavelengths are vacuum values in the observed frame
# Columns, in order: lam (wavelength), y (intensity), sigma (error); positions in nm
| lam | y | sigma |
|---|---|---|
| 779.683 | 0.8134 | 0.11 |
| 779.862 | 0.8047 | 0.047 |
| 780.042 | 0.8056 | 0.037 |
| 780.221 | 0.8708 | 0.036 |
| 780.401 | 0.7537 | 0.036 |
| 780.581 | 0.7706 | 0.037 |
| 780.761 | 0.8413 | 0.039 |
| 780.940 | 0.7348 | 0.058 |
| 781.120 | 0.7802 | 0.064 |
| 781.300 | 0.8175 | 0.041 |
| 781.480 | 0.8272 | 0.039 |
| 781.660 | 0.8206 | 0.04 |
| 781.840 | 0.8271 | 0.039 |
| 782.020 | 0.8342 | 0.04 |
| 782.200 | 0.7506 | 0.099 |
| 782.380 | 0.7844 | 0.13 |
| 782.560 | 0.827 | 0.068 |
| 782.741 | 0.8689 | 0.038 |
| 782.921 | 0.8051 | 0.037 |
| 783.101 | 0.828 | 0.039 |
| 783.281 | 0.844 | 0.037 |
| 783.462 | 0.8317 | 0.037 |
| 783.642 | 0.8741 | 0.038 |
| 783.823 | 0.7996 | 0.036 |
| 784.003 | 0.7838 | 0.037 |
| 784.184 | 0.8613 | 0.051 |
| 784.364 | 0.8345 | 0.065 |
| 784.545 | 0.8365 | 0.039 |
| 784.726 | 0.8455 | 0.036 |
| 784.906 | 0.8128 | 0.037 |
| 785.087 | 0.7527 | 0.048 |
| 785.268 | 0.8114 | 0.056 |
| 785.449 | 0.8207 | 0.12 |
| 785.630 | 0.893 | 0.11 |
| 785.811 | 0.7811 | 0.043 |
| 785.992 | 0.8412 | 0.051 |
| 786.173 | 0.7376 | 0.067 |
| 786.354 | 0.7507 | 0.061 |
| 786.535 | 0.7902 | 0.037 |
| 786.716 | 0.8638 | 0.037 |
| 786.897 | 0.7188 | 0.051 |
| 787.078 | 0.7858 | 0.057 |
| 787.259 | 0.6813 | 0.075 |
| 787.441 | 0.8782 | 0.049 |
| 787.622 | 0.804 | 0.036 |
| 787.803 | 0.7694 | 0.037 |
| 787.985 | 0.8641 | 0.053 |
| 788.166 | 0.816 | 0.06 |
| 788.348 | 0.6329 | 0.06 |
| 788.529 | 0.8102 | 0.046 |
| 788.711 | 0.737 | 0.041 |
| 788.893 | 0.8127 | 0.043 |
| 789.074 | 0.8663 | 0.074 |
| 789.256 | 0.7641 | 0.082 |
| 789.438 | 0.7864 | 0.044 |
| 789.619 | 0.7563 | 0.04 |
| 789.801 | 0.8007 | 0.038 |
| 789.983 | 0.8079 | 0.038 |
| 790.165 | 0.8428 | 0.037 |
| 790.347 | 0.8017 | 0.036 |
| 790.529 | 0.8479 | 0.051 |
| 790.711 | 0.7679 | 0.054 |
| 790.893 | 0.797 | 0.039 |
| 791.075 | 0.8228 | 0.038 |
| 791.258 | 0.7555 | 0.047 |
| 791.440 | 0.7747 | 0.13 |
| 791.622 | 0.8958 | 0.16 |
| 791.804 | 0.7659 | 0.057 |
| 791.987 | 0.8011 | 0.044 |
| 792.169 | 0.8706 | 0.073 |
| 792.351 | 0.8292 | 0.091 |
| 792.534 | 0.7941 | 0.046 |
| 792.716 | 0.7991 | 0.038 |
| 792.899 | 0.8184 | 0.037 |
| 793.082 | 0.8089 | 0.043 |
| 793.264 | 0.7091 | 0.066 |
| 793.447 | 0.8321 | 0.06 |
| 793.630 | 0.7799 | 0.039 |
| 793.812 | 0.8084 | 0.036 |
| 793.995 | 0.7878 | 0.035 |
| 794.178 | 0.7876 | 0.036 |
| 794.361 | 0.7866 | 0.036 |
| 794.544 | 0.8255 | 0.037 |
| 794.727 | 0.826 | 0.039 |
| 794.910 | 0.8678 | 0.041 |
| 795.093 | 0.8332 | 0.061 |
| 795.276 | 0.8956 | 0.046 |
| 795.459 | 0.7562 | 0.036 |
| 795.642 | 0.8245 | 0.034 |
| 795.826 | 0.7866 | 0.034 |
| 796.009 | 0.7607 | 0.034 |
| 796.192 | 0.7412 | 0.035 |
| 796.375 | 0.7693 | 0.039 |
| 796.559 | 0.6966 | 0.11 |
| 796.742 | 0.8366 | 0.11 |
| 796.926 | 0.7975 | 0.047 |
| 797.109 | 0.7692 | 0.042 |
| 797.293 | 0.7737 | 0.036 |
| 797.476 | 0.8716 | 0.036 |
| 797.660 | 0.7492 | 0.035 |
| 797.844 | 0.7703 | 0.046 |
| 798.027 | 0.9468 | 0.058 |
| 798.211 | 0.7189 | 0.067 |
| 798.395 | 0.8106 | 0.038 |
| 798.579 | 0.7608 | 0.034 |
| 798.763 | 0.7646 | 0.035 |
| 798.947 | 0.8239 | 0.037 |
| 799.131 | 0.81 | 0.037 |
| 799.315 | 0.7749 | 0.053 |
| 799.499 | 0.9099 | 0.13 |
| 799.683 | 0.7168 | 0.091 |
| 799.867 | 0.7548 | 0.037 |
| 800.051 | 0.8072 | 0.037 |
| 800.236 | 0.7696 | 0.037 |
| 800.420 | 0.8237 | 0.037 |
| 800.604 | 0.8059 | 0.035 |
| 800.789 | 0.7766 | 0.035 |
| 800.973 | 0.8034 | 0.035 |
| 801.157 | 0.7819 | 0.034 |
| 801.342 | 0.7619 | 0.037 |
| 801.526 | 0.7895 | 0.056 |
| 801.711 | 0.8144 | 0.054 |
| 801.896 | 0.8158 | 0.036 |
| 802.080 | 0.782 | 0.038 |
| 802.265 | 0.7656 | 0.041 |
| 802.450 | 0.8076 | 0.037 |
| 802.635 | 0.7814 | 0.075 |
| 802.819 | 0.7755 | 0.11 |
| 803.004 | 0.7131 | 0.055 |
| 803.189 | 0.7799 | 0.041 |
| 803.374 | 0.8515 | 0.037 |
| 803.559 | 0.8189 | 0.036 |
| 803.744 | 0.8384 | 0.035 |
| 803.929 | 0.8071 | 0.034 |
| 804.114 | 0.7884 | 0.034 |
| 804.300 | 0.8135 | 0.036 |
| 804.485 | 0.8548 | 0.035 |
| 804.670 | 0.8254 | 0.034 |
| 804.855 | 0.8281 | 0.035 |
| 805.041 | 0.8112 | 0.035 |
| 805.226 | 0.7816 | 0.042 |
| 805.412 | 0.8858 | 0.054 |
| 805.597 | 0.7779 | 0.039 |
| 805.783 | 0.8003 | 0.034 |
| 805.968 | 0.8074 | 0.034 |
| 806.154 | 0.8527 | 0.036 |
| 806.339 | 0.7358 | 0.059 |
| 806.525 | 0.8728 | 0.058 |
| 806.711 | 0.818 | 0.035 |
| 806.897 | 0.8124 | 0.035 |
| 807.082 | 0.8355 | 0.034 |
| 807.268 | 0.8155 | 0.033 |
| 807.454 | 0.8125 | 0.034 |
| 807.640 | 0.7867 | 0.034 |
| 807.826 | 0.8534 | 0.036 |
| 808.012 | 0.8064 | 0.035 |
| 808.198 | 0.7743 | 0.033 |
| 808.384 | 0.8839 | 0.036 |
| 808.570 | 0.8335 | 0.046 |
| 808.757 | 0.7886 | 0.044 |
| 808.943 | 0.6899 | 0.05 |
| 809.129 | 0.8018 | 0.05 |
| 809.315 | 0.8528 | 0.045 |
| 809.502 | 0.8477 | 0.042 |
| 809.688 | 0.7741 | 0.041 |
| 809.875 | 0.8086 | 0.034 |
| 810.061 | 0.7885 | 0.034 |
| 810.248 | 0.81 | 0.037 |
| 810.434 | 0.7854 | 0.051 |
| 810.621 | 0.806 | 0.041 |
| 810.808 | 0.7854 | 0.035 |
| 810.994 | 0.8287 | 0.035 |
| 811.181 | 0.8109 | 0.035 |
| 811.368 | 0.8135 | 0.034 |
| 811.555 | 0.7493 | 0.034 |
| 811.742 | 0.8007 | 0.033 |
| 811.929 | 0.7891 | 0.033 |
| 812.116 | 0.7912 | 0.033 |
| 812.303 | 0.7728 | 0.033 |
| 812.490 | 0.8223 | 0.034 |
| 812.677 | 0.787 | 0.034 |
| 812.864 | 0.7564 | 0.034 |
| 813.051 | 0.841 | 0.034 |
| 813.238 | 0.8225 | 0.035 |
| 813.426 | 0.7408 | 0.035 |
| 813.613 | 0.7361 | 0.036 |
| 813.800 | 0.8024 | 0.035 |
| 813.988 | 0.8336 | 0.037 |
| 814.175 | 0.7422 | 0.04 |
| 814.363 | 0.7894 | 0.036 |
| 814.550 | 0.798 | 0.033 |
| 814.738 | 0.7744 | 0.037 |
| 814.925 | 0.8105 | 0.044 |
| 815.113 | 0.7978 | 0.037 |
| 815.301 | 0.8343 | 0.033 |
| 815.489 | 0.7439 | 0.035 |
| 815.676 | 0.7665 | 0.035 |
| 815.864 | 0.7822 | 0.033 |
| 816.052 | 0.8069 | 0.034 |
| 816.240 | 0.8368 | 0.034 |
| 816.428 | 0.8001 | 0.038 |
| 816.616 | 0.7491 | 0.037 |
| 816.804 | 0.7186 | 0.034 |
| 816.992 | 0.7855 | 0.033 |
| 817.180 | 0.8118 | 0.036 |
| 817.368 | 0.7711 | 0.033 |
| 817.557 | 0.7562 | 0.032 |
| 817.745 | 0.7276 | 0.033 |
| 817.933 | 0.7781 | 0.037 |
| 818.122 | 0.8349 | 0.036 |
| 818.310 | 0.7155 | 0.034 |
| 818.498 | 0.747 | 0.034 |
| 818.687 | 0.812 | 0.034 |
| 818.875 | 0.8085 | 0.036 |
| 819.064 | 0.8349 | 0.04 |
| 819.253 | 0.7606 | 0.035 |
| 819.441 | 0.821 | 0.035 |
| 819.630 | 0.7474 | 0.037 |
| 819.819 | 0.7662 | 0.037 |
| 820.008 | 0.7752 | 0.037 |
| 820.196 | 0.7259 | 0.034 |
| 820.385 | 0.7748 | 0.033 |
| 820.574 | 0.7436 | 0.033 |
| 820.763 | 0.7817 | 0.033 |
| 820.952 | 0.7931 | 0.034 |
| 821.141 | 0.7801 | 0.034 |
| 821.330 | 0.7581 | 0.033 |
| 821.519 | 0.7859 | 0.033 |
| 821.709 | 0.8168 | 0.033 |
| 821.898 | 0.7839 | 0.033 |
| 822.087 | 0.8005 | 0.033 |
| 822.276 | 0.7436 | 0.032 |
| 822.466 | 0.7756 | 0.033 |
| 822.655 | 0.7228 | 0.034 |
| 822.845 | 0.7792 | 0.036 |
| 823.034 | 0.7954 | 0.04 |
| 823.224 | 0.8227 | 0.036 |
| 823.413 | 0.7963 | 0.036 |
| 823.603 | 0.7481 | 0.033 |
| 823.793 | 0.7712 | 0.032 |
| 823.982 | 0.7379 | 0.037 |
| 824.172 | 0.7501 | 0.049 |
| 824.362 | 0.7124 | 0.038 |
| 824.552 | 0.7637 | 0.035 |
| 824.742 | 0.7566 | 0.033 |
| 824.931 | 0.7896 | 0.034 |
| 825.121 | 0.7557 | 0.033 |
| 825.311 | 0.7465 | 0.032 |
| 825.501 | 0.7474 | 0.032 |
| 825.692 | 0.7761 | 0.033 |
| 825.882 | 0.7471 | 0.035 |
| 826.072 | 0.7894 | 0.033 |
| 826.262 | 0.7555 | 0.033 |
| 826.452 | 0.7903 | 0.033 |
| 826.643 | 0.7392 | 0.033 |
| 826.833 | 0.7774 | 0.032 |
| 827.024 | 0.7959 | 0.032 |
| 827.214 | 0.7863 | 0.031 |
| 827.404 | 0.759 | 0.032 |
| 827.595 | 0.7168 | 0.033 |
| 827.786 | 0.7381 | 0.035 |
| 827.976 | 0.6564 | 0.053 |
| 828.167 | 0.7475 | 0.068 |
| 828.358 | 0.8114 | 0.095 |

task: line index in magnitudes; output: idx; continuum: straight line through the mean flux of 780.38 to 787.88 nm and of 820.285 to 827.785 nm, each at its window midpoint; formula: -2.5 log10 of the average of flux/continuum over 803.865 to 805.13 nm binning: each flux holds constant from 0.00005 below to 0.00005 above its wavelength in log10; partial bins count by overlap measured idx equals -0.04 mag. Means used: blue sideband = 0.807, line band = 0.818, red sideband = 0.768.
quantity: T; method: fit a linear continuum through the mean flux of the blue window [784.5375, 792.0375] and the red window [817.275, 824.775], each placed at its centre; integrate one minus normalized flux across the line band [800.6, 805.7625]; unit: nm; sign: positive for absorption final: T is -0.10 nm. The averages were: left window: 0.797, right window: 0.772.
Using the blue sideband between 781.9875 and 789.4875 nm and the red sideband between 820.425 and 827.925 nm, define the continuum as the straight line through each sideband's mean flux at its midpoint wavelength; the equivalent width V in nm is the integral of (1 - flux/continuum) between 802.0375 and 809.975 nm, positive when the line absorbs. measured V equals -0.24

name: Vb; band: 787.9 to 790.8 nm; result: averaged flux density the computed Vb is 0.795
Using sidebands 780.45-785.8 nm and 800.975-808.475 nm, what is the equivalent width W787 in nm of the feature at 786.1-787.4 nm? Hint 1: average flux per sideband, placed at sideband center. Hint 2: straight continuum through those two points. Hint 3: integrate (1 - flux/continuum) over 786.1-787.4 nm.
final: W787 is 0.08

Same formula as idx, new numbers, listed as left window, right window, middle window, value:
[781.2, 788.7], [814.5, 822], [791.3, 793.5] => -0.01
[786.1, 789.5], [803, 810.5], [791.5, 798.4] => -0.01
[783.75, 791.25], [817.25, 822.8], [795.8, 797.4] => 0.03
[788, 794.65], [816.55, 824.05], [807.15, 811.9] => -0.03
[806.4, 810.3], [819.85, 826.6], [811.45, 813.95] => 0.02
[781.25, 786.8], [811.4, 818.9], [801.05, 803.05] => 0.02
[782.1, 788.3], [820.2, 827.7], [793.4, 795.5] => -0.02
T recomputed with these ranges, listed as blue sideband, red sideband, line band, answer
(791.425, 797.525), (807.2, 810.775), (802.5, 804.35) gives 0.02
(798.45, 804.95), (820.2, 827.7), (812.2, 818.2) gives -0.05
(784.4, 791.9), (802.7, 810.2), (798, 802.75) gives 0.08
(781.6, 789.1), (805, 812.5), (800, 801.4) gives 0.03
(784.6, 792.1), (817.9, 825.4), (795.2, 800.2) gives -0.01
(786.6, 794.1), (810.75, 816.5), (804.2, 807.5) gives -0.10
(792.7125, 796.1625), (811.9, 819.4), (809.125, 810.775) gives -0.04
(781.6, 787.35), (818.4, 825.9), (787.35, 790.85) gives 0.03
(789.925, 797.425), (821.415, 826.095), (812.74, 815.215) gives -0.03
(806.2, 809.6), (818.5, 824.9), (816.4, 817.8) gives 0.04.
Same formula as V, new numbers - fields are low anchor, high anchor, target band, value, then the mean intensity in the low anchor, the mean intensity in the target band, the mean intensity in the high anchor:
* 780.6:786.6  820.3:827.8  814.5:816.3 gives -0.039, 0.813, 0.794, 0.768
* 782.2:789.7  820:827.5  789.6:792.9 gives -0.042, 0.803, 0.809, 0.769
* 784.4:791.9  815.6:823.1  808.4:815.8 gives -0.116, 0.798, 0.794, 0.777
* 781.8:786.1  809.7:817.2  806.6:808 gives -0.039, 0.822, 0.819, 0.79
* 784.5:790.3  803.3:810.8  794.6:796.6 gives 0.009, 0.796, 0.799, 0.813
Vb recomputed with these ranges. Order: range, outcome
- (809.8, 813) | 0.795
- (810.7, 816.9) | 0.789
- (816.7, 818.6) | 0.765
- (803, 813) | 0.807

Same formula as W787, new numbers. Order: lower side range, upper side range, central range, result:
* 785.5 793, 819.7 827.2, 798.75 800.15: -0.01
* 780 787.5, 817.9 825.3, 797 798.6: -0.01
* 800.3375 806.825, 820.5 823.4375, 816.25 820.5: 0.05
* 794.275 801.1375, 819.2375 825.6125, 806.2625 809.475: -0.10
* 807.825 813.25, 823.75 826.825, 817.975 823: -0.03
